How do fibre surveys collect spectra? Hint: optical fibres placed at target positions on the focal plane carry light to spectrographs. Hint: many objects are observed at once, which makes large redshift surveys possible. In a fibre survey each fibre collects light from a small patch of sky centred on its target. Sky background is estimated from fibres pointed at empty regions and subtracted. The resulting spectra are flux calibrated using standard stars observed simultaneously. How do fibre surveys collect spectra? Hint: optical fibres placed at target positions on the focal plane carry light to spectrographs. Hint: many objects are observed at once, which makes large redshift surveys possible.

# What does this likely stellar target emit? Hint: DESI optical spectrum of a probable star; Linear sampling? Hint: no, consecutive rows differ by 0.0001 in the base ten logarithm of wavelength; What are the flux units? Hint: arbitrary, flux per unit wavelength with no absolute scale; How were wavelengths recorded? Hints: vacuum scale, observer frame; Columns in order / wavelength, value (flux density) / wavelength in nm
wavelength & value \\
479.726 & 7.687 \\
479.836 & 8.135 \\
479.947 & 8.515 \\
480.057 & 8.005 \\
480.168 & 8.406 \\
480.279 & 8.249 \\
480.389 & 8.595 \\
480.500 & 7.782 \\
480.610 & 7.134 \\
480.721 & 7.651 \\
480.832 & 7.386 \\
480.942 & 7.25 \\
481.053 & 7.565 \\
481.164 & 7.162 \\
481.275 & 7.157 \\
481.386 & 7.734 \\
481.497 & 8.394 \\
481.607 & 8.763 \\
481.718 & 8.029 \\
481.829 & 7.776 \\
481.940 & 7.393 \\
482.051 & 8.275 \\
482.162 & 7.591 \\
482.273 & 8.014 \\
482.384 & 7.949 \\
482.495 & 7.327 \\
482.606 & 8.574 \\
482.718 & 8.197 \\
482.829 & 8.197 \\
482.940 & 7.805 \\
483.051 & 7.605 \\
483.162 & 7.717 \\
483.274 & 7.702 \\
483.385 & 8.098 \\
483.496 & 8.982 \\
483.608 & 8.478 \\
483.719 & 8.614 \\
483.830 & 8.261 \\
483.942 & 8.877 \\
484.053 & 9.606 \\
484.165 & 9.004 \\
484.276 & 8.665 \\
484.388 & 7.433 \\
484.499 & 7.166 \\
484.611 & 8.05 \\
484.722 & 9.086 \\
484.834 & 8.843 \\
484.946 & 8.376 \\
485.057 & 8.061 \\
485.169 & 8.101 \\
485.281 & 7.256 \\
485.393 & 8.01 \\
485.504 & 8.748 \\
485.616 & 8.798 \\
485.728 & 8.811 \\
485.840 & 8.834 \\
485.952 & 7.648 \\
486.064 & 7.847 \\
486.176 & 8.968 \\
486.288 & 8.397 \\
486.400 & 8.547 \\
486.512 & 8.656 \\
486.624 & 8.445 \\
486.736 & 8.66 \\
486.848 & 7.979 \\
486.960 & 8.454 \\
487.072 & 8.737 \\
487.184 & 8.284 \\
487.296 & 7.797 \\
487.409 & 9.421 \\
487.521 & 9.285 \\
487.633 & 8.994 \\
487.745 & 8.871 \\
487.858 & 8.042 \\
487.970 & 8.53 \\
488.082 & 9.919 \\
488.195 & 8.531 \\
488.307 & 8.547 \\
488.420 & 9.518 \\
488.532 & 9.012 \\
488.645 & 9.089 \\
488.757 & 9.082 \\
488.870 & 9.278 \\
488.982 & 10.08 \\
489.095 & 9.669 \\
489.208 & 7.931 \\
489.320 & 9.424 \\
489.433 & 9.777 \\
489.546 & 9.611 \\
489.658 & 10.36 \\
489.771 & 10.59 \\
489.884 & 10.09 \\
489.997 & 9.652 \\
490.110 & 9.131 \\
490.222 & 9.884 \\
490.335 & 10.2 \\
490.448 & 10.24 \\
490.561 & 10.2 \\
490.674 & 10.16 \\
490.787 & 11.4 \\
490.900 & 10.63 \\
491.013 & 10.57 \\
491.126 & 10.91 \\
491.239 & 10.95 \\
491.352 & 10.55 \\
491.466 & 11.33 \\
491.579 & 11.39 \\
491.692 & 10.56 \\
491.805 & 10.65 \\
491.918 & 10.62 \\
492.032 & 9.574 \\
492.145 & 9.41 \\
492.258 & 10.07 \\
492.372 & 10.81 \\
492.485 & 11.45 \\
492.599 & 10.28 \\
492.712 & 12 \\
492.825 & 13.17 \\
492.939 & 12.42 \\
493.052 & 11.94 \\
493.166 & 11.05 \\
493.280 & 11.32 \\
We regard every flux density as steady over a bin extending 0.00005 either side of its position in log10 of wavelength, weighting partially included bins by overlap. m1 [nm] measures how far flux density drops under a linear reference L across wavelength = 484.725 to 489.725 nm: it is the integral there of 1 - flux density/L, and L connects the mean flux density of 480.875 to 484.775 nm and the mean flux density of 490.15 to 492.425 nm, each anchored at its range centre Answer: 0.305 nm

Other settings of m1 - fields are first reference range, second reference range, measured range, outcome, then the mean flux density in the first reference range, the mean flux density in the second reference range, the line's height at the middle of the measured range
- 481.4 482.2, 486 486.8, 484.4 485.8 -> 0.02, 8.03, 8.49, 8.36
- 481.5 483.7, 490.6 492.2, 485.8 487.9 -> 0.17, 8.05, 10.6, 9.29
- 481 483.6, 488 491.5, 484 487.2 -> 0.14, 7.92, 9.86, 8.78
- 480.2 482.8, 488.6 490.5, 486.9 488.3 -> 0.07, 7.83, 9.66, 9.22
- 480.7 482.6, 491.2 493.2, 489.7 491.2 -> 0.03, 7.76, 11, 10.5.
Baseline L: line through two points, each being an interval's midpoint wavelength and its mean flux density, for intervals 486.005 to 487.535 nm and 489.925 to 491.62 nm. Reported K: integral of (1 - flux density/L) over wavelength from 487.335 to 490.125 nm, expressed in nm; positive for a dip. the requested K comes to 0.052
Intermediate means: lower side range 8.51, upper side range 10.5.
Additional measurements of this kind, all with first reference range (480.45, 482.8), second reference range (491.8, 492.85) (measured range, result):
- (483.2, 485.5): 0.05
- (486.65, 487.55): 0.07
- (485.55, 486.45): 0.05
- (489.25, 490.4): 0.02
